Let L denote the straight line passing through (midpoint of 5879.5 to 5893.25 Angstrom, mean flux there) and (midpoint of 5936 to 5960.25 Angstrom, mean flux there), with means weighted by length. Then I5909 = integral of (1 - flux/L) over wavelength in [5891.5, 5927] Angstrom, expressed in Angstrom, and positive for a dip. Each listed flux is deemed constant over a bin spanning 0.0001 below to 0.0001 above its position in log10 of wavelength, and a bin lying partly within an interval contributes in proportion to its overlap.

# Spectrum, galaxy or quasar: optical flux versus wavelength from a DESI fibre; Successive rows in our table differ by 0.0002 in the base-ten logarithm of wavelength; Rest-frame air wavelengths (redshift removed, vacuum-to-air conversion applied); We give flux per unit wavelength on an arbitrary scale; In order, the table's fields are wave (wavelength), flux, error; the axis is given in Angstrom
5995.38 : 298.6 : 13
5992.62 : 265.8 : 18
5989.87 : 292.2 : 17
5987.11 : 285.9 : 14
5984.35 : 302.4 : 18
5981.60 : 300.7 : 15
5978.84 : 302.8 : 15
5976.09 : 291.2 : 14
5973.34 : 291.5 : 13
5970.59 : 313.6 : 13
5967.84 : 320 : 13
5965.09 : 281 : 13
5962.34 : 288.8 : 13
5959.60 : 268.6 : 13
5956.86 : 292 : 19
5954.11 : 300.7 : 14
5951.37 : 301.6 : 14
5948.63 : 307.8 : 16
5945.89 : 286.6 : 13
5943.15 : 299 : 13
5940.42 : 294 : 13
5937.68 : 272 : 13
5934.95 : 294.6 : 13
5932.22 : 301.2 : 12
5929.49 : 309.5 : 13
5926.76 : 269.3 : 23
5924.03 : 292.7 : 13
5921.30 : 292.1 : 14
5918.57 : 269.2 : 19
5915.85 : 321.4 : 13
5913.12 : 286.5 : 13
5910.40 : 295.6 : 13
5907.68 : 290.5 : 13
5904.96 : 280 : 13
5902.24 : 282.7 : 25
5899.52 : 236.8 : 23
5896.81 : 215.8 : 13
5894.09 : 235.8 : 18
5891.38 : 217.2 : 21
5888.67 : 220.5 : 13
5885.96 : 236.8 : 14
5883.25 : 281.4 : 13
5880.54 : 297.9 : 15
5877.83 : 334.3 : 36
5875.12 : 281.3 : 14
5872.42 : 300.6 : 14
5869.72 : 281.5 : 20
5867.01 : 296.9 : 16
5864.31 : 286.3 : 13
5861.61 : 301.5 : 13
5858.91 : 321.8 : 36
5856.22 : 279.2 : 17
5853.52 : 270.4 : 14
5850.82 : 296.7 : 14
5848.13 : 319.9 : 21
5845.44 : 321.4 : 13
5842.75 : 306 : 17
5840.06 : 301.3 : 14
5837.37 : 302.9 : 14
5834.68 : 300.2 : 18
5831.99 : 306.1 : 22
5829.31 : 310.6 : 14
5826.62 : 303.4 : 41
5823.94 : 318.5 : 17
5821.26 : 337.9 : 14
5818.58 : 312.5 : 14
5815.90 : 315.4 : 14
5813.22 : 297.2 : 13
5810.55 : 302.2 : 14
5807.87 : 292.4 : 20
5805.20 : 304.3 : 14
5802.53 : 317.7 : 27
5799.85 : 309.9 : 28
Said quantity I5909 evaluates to -1.0 Angstrom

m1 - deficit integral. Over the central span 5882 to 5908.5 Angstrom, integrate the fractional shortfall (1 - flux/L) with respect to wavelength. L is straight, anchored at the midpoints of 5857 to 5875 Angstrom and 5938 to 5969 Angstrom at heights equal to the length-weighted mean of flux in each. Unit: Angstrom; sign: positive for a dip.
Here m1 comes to 4.2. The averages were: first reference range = 296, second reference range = 294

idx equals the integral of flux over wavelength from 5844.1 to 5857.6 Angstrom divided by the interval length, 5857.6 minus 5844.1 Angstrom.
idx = 298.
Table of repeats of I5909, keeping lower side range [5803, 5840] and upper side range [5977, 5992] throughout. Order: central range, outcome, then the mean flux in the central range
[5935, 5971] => 0.46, 294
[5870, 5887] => 0.80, 289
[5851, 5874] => 0.93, 292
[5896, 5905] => 1.47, 252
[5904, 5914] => 0.42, 289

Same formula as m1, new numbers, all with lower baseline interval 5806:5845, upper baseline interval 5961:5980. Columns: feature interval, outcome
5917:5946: 1.1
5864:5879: 0.4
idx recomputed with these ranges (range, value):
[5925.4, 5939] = 290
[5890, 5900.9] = 227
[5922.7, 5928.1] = 281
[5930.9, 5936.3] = 298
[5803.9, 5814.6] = 299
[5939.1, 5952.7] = 298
